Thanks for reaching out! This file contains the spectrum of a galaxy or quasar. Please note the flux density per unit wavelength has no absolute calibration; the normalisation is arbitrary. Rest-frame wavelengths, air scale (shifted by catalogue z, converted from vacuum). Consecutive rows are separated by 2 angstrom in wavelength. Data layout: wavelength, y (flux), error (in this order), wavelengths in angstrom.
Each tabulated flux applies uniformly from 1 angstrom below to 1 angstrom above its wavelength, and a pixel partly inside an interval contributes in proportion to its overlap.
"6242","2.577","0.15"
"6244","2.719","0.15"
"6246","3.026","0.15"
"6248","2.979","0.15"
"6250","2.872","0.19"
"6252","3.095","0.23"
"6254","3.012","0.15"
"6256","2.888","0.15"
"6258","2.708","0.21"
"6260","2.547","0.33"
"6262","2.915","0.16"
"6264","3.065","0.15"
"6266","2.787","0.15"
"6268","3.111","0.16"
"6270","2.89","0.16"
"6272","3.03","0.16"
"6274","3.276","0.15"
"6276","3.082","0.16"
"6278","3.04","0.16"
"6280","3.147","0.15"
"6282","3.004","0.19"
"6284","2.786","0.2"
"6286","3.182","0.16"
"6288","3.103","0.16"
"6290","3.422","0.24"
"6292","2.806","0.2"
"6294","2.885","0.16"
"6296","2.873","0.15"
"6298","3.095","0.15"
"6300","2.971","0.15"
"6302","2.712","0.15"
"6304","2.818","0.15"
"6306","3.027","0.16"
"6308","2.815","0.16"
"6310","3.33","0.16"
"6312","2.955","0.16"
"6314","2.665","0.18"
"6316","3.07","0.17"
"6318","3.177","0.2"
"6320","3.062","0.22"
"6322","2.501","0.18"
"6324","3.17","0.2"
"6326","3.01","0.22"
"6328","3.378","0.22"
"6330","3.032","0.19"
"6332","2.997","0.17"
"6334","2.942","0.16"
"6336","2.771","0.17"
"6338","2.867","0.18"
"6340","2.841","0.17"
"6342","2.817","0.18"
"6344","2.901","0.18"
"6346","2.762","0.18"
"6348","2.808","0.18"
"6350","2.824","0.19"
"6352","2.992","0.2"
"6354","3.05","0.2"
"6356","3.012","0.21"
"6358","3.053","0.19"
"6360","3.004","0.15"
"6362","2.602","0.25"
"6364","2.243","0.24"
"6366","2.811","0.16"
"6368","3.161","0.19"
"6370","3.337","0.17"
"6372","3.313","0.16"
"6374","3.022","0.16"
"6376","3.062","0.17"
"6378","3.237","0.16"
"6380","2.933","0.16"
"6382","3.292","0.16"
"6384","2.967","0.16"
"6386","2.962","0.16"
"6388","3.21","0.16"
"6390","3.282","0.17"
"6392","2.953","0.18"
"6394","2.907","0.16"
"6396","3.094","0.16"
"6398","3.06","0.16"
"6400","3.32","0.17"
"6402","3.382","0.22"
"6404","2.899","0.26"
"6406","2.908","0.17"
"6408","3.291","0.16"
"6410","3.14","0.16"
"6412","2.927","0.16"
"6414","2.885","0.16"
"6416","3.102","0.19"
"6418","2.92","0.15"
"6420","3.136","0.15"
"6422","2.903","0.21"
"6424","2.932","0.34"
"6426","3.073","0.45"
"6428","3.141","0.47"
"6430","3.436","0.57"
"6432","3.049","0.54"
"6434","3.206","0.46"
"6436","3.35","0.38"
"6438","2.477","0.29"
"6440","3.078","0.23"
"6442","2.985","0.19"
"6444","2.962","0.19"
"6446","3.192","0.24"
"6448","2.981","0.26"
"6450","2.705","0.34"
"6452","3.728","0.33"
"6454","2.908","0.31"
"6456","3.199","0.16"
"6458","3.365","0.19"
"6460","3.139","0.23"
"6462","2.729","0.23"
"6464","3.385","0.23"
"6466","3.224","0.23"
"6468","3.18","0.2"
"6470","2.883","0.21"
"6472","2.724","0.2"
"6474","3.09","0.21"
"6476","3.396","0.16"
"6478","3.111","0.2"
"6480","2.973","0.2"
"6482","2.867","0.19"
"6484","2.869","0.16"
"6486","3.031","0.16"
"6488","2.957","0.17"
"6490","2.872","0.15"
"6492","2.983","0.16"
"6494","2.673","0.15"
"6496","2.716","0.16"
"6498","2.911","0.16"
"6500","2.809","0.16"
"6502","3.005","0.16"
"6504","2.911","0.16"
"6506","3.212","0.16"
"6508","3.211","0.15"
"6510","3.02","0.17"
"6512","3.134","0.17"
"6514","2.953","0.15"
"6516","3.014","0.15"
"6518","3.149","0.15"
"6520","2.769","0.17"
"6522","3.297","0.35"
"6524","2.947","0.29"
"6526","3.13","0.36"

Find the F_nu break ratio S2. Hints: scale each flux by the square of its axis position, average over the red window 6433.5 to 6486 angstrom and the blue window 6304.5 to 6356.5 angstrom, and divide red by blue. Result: 1.1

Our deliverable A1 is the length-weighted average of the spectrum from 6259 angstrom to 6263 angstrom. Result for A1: 2.73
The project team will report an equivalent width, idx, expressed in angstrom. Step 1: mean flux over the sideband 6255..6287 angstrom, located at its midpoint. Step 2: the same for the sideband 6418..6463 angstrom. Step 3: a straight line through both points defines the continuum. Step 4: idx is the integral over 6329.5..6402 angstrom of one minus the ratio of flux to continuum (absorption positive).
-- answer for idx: 0.9 angstrom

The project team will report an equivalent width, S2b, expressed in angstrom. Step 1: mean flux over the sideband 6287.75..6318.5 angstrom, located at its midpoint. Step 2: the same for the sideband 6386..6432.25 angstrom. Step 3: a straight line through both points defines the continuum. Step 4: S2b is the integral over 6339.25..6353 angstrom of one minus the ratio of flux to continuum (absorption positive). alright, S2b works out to 0.8 angstrom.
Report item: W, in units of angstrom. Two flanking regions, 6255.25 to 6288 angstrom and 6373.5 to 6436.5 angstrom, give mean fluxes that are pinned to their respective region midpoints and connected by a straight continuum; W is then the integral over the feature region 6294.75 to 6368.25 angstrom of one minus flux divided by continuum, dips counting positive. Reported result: 2.6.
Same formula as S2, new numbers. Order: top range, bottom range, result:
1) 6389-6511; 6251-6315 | 1.08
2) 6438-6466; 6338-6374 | 1.09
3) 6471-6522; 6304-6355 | 1.07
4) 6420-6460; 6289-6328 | 1.08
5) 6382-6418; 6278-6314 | 1.06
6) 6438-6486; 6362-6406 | 1.03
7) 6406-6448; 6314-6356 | 1.07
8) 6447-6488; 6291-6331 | 1.09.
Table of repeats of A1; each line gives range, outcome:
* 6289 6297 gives 3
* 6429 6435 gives 3.23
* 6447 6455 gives 3.08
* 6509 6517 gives 3.03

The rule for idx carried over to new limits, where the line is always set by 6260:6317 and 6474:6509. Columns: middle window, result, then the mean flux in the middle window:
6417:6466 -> -1.77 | 3.09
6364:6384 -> -0.64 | 3.08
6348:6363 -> 0.29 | 2.93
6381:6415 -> -1.22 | 3.09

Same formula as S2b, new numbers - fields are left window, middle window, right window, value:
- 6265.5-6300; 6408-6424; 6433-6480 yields 0.3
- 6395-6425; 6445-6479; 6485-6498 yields -2.0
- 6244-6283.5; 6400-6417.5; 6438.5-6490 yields -0.3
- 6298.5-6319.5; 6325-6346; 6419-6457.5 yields 0.3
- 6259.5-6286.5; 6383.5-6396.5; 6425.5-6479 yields 0.0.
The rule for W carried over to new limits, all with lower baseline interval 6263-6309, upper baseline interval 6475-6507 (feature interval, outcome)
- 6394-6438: -1.67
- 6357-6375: 0.19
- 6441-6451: 0.00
